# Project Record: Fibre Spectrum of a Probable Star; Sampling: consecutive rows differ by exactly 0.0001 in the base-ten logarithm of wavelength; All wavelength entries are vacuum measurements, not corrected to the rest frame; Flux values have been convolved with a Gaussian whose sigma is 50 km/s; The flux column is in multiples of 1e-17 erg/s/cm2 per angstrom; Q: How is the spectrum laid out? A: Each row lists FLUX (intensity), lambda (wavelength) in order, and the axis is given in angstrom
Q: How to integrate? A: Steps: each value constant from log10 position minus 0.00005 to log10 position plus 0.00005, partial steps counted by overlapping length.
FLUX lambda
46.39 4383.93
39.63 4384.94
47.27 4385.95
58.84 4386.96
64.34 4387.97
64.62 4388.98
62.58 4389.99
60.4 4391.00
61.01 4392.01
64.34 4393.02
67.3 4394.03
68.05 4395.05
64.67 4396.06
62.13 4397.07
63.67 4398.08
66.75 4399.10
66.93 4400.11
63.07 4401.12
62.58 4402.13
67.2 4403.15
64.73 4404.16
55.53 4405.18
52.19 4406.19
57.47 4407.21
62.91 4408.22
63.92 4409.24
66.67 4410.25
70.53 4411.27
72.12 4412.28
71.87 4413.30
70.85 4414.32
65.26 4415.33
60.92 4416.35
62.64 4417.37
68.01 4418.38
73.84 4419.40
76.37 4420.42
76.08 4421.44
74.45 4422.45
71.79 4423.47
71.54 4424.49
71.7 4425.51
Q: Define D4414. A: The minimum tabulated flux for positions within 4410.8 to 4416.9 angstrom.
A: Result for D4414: 60.92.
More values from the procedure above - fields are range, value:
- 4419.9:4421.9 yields 76.08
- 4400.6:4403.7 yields 62.58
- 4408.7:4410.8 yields 63.92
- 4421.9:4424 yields 71.79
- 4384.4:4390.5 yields 39.63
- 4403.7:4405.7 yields 55.53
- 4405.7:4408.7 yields 52.19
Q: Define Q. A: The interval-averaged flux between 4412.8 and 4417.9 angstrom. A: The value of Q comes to 66.4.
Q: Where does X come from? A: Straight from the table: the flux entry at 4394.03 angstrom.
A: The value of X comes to 67.3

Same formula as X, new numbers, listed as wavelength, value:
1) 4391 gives 60.4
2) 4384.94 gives 39.63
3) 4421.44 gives 76.08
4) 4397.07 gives 62.13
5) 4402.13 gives 62.58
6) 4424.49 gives 71.54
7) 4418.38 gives 68.01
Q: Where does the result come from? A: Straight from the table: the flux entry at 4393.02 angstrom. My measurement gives 64.34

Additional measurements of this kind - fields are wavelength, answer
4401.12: 63.07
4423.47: 71.79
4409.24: 63.92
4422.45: 74.45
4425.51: 71.7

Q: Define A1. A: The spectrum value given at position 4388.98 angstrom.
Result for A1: 64.62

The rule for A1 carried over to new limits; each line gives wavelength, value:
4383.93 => 46.39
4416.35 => 60.92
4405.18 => 55.53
